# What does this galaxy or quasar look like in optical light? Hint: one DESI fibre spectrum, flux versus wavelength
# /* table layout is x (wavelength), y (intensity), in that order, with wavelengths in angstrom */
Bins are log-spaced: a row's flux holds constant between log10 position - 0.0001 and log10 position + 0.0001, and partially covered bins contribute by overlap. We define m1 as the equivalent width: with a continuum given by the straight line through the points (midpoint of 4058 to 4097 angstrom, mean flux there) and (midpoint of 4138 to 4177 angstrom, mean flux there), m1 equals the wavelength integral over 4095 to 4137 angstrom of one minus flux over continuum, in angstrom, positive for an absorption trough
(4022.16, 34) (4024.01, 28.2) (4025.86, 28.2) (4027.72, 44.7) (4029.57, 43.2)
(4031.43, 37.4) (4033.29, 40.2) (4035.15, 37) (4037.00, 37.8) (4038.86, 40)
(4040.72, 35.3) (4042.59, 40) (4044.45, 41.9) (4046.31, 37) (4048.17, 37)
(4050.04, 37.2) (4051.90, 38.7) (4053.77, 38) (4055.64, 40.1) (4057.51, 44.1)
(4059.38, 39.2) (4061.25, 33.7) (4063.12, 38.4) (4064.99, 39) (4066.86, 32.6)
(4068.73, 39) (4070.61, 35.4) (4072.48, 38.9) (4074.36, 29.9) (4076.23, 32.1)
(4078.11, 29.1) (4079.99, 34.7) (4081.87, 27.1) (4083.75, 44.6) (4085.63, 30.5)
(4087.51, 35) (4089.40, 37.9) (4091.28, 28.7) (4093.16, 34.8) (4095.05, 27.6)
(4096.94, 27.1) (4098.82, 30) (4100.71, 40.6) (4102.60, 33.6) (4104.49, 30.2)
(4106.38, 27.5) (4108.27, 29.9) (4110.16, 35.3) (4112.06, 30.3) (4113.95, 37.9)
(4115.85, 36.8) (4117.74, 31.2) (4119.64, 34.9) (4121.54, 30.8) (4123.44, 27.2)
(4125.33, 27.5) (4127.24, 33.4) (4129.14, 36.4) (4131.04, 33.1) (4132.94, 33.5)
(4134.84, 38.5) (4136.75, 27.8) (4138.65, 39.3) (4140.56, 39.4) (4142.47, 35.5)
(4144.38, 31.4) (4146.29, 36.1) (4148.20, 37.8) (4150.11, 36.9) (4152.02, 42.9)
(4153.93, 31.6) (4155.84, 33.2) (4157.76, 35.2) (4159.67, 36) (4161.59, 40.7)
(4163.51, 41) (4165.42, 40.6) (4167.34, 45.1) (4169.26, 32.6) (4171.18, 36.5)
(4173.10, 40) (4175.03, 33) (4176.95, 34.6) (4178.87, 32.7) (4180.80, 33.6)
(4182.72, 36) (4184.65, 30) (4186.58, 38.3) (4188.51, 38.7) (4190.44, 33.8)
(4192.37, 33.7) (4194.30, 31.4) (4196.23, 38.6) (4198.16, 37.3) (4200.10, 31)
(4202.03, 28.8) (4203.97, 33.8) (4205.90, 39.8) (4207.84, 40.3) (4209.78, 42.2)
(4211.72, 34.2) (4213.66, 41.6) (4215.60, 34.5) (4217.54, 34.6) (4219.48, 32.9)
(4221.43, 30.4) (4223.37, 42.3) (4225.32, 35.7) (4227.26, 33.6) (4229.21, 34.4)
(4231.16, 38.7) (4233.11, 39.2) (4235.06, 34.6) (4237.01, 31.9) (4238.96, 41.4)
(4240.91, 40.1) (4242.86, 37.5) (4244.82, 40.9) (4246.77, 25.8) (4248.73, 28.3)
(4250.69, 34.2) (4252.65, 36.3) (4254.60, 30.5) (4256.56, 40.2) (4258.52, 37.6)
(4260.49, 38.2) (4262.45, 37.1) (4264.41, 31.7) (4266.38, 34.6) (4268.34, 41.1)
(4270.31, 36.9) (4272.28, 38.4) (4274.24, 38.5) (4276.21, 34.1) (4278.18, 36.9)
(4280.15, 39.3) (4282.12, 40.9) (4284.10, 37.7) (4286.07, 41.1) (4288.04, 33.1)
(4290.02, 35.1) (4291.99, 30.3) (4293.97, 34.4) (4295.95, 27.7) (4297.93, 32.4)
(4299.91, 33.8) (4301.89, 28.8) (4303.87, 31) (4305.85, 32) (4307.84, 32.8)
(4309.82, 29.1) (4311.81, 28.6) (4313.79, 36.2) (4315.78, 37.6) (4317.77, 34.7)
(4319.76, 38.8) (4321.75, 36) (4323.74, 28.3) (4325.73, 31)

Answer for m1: 3.9 angstrom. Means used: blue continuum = 34.3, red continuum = 37.2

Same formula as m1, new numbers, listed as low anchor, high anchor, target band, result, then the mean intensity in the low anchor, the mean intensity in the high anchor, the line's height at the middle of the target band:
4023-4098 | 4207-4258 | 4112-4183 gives 1.3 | 36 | 36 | 36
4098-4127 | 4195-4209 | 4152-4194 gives -1.9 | 32.3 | 35.7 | 34.6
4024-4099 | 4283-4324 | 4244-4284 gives -2.7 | 36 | 33.4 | 33.8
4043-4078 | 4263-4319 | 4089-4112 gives 3.1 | 37.2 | 34.6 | 36.7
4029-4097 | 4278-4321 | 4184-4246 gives -2.2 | 36.3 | 34.1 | 34.9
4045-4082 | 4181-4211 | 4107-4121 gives 1.0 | 36.3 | 35.5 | 36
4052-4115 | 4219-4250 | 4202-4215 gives -0.9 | 34.4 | 35.5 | 35.3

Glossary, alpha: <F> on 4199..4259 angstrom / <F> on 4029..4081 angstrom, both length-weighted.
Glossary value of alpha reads 0.96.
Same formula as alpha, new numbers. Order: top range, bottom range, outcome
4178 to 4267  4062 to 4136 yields 1.06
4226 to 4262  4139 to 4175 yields 0.96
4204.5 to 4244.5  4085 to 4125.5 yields 1.15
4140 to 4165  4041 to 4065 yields 0.95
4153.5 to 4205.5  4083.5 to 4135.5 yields 1.08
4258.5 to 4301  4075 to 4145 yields 1.09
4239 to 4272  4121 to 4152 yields 1.05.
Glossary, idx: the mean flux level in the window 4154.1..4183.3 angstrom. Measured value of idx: 36.6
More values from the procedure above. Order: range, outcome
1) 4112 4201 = 35.2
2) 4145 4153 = 38.1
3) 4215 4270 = 35.7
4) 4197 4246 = 36.4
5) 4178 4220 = 35.4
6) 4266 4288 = 38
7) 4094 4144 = 32.9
